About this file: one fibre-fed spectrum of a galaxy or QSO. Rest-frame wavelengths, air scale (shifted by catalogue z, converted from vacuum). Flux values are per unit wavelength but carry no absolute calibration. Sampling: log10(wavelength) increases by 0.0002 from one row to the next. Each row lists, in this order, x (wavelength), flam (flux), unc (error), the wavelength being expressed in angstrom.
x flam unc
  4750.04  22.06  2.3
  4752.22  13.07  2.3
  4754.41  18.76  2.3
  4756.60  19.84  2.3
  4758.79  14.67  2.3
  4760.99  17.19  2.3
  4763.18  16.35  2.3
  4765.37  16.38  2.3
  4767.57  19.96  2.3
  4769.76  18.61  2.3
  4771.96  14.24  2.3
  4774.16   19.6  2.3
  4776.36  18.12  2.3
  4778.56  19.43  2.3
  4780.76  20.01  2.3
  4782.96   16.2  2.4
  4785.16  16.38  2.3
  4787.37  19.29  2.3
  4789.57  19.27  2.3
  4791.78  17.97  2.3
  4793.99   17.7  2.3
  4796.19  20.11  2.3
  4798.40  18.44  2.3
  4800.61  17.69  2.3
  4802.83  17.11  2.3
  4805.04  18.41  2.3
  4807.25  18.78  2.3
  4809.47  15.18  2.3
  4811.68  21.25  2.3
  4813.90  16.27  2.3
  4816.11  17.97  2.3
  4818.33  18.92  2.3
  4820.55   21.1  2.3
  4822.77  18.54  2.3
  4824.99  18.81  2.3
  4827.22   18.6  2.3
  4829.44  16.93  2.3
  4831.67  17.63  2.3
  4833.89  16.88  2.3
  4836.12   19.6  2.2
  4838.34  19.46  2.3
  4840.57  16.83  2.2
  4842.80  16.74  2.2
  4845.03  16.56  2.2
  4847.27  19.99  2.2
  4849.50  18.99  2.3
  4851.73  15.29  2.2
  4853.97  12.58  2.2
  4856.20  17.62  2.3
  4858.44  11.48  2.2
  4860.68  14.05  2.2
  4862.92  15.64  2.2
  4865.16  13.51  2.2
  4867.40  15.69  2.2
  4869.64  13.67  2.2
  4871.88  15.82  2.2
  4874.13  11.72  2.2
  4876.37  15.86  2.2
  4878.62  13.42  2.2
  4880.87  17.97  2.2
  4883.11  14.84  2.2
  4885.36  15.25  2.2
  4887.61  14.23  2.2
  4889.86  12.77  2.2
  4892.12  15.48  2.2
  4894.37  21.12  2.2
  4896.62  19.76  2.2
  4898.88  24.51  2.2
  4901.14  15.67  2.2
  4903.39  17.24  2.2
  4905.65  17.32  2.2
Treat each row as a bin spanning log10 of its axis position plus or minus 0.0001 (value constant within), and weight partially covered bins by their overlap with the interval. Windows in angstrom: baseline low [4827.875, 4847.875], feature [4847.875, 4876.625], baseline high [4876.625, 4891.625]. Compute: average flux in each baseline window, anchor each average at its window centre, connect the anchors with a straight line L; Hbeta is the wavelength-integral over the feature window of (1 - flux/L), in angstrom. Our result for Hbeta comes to 2.5 angstrom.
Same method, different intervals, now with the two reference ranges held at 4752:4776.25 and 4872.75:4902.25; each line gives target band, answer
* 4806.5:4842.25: -3.0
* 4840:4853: -0.5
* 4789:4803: -1.1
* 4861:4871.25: 1.2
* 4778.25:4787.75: -0.5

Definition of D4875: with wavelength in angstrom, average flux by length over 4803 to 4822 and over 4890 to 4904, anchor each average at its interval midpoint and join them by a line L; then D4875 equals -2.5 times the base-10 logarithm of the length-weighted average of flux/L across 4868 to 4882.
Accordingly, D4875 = 0.25 mag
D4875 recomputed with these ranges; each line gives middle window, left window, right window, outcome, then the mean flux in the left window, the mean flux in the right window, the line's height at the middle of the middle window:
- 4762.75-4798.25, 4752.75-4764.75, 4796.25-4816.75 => -0.04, 17.1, 18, 17.5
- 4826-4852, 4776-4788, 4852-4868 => -0.16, 18.2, 14.4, 15.4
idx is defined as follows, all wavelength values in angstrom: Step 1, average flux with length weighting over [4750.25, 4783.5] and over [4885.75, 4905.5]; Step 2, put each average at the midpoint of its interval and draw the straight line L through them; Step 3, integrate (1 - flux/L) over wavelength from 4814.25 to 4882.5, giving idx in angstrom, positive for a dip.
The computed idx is 3.8 angstrom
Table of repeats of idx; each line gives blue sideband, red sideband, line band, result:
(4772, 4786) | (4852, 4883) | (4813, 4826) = -1.7 angstrom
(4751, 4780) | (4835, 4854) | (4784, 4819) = -1.3 angstrom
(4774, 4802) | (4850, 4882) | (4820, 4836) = -1.8 angstrom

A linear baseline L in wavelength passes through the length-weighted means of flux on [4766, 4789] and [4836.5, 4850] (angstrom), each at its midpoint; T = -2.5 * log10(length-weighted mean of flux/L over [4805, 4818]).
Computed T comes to 0.01 mag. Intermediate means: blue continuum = 18.2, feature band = 18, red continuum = 18.1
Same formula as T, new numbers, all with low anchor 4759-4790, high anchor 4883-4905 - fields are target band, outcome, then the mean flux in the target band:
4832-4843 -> -0.031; 18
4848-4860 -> 0.139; 15.3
